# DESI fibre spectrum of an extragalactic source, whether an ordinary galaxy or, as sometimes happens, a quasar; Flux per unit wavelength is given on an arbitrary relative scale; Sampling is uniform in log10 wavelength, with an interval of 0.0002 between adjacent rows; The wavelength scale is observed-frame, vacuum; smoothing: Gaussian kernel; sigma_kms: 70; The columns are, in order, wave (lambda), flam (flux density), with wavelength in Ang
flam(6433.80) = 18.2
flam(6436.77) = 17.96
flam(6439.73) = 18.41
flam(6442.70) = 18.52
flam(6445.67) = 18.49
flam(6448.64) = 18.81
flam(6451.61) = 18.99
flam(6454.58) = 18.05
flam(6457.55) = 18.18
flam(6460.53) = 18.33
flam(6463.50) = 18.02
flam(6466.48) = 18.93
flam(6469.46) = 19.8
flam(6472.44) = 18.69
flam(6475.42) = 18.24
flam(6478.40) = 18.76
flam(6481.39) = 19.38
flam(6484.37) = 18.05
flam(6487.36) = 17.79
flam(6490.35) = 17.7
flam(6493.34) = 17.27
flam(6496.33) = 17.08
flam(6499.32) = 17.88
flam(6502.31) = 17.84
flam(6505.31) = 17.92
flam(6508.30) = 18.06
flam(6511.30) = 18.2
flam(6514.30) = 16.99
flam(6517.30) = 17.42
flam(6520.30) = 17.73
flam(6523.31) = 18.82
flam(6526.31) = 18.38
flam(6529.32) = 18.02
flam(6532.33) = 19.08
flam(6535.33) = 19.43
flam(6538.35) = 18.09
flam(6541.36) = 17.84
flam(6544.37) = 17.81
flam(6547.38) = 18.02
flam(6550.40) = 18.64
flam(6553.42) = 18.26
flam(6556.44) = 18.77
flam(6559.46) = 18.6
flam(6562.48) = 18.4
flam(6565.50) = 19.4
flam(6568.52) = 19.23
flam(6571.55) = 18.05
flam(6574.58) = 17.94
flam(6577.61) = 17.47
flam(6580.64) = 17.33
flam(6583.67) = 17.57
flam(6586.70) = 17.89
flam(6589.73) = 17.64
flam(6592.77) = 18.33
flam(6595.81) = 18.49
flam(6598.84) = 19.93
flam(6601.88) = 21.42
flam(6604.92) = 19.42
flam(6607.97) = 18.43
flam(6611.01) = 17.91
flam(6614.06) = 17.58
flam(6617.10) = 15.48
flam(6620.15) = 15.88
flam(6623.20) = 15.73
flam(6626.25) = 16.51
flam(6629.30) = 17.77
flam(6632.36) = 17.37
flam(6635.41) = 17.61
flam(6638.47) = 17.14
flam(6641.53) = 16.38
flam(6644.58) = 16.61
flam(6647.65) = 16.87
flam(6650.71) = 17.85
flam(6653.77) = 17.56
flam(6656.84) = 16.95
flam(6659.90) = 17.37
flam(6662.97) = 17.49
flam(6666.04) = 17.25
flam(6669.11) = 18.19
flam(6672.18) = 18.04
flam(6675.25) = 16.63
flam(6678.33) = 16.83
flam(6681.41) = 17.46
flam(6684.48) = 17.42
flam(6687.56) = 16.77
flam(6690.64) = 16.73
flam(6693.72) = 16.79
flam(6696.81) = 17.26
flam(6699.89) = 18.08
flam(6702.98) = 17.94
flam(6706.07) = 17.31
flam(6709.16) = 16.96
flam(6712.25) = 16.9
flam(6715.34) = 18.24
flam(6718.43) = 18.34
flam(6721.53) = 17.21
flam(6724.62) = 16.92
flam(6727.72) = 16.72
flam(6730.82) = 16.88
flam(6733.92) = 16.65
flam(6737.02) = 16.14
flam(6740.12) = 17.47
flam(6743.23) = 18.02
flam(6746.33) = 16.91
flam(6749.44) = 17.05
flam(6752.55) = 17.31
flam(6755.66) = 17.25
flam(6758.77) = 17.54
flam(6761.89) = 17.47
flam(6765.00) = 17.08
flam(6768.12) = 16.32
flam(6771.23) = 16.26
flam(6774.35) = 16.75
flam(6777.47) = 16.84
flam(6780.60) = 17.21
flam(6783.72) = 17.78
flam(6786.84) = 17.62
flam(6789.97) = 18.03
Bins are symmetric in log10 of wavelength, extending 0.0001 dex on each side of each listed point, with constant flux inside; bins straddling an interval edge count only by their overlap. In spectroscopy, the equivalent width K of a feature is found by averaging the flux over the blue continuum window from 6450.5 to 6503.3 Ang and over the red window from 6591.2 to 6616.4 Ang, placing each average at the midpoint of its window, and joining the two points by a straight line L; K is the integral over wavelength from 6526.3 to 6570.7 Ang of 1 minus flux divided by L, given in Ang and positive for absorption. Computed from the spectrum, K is 0.13 Ang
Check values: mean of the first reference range 18.3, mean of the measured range 18.5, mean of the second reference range 18.8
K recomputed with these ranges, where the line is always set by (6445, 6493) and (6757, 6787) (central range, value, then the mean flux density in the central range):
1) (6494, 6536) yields 0.6 Ang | 18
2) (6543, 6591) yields -0.4 Ang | 18.2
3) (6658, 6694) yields 0.5 Ang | 17.3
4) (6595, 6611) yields -1.4 Ang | 19.4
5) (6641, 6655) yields 0.4 Ang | 17.1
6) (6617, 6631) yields 1.1 Ang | 16.4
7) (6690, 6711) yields 0.1 Ang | 17.3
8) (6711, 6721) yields -0.3 Ang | 17.8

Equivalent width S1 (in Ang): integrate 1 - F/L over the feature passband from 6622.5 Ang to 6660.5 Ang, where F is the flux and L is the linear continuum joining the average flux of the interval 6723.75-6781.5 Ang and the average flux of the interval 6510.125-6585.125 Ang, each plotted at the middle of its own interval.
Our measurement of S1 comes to 1.2 Ang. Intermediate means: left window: 18.2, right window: 17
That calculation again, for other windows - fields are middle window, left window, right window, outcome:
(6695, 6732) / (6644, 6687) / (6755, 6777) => -0.6 Ang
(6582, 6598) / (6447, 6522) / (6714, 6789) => -0.3 Ang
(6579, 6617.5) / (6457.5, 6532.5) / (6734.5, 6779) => -1.4 Ang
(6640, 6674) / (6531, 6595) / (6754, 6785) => 0.8 Ang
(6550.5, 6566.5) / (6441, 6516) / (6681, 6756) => -0.7 Ang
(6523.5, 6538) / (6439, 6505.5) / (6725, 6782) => -0.5 Ang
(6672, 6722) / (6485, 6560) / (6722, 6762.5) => -0.1 Ang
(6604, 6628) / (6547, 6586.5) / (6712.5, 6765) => 1.2 Ang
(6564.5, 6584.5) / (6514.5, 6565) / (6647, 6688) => -0.1 Ang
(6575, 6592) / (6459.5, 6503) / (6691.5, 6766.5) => 0.2 Ang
